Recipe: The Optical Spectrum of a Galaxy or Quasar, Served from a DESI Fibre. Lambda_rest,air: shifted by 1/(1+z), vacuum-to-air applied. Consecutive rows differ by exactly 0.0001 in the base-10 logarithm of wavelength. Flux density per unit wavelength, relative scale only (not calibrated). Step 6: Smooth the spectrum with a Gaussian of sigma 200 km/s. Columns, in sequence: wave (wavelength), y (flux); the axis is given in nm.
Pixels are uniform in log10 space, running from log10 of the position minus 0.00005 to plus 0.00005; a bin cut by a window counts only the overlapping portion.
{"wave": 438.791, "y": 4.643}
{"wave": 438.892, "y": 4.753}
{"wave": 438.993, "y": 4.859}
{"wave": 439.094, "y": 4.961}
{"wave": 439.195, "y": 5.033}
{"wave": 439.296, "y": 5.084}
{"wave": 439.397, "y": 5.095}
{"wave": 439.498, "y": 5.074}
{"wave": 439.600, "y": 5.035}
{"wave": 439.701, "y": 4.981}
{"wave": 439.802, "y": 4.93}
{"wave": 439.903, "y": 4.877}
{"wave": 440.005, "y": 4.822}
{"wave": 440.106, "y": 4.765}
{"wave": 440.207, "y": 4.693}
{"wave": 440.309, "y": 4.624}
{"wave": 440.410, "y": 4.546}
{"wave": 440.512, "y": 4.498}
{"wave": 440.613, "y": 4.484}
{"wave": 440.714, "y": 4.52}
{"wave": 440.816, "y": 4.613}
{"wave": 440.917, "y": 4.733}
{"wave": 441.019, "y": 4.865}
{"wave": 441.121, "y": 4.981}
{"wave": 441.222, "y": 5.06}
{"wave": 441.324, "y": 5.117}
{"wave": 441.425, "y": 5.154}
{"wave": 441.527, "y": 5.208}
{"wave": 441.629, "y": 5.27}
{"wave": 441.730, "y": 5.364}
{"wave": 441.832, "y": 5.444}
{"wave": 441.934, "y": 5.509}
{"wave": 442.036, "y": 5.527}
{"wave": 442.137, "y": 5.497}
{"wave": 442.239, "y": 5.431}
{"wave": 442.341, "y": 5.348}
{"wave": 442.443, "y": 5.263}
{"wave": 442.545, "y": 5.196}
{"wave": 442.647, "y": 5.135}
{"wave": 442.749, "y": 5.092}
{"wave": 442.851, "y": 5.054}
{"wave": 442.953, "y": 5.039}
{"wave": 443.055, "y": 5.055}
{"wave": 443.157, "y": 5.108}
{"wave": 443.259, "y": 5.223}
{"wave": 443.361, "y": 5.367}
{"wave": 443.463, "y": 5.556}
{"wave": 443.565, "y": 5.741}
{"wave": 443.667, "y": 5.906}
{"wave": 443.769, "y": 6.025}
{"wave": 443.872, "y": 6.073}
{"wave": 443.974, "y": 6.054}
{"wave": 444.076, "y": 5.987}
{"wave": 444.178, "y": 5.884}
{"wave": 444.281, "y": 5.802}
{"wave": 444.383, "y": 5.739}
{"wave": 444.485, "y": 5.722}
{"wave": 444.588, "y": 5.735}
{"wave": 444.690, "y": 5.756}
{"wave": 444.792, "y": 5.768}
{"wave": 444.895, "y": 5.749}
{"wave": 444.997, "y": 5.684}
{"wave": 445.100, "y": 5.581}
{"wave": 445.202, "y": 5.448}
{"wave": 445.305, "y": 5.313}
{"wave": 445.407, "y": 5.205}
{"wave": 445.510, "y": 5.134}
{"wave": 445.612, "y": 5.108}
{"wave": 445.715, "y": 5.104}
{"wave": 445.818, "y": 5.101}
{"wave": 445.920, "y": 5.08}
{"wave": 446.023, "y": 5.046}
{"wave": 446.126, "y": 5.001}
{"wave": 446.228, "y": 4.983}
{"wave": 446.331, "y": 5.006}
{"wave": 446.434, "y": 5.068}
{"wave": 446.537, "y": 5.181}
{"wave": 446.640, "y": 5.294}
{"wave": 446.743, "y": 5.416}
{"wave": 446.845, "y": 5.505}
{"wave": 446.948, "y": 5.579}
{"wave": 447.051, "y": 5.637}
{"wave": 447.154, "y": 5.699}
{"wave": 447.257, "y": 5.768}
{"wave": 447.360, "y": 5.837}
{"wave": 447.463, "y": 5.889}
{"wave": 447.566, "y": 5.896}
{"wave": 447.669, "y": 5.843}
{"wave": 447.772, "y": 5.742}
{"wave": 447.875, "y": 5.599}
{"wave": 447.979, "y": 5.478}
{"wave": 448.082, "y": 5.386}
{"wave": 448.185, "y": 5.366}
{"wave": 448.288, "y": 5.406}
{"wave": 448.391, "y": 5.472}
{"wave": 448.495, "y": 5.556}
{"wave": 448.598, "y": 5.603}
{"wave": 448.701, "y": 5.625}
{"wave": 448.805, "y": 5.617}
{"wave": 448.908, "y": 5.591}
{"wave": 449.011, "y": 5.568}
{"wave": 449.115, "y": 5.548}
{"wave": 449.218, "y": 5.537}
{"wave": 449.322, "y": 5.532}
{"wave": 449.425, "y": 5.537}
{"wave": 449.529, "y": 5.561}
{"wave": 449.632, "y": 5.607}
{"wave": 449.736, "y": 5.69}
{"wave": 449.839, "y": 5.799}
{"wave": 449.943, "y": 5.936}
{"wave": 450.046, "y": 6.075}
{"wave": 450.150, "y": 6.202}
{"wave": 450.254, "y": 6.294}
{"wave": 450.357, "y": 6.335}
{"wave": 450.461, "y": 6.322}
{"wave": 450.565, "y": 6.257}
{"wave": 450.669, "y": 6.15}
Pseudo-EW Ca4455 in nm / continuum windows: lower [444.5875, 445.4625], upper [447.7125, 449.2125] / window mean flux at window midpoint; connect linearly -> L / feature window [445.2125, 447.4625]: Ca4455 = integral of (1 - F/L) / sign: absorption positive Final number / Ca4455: 0.103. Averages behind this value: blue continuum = 5.57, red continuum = 5.54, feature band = 5.31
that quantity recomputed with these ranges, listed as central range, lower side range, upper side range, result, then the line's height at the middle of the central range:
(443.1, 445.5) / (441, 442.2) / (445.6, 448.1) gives -0.144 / 5.34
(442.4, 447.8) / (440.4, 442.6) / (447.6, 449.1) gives -0.142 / 5.34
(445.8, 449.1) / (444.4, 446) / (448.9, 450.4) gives 0.086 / 5.61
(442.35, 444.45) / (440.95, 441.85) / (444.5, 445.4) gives -0.040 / 5.41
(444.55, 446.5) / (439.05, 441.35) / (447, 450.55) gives 0.030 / 5.39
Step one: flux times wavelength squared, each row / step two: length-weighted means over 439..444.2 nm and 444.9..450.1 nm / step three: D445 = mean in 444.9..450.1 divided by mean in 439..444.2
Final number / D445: 1.09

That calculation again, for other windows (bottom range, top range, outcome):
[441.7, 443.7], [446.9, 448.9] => 1.08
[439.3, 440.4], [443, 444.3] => 1.18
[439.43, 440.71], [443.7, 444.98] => 1.25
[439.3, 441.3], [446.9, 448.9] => 1.21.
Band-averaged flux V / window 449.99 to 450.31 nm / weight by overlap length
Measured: 6.2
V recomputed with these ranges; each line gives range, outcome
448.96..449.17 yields 5.55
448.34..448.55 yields 5.5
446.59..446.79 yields 5.35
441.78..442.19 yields 5.49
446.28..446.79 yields 5.18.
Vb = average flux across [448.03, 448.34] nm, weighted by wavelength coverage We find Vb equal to 5.4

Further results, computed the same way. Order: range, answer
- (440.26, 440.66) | 4.54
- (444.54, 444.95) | 5.76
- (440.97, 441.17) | 4.91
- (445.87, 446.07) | 5.06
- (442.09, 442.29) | 5.46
